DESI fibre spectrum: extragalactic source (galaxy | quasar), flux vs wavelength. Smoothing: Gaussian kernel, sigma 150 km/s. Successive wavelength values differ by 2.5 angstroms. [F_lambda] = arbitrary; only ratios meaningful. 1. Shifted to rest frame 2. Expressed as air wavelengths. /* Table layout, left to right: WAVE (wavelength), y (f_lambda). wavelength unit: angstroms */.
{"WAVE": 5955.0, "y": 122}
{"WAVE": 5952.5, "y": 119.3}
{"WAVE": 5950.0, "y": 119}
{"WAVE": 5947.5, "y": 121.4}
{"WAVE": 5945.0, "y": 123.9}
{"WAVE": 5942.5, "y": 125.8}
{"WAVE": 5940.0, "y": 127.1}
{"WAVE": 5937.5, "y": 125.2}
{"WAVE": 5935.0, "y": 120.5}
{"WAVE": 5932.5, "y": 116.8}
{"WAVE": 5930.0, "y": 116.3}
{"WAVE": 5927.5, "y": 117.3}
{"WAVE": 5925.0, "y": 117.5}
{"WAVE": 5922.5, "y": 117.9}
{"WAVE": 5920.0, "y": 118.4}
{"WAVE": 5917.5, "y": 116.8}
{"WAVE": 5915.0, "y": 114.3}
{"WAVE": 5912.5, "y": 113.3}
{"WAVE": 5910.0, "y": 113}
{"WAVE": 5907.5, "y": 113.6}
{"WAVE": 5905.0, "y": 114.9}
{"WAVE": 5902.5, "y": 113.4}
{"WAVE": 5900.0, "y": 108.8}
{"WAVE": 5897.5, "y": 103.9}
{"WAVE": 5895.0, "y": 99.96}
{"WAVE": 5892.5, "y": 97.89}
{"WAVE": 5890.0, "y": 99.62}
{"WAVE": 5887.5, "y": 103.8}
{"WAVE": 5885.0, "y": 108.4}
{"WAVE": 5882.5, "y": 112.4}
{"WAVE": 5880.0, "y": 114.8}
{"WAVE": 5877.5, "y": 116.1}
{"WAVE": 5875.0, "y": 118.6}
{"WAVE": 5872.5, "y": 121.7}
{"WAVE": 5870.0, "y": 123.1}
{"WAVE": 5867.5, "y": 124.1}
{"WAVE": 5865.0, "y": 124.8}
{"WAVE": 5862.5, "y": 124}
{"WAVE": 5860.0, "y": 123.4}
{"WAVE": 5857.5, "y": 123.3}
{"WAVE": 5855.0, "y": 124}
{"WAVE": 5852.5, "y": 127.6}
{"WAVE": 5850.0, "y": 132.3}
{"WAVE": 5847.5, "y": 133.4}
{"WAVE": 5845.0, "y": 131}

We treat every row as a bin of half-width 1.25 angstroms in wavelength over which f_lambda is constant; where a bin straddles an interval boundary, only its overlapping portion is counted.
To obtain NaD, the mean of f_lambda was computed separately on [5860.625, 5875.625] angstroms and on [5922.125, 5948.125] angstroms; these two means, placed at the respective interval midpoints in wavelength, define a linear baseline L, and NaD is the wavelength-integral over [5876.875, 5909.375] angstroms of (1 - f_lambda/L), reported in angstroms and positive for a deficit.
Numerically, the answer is 3.72 angstroms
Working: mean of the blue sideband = 123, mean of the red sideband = 121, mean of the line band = 108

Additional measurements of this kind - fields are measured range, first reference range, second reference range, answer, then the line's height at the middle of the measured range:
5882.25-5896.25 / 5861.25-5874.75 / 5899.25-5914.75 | 1.7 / 118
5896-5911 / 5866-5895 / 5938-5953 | 0.7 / 116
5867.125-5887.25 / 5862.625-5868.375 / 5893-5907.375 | 0.4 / 119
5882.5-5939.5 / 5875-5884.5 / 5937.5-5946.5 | 3.6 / 120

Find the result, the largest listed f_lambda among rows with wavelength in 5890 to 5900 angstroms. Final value 108.8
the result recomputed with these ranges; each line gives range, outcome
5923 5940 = 127.1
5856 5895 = 124.8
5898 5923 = 118.4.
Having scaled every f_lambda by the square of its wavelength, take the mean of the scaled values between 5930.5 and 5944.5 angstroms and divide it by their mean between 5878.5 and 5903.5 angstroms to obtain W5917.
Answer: 1.2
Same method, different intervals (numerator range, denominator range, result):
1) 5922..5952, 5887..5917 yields 1.13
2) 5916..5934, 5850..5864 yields 0.96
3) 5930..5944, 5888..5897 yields 1.24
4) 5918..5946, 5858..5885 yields 1.03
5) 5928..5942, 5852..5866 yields 1.00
